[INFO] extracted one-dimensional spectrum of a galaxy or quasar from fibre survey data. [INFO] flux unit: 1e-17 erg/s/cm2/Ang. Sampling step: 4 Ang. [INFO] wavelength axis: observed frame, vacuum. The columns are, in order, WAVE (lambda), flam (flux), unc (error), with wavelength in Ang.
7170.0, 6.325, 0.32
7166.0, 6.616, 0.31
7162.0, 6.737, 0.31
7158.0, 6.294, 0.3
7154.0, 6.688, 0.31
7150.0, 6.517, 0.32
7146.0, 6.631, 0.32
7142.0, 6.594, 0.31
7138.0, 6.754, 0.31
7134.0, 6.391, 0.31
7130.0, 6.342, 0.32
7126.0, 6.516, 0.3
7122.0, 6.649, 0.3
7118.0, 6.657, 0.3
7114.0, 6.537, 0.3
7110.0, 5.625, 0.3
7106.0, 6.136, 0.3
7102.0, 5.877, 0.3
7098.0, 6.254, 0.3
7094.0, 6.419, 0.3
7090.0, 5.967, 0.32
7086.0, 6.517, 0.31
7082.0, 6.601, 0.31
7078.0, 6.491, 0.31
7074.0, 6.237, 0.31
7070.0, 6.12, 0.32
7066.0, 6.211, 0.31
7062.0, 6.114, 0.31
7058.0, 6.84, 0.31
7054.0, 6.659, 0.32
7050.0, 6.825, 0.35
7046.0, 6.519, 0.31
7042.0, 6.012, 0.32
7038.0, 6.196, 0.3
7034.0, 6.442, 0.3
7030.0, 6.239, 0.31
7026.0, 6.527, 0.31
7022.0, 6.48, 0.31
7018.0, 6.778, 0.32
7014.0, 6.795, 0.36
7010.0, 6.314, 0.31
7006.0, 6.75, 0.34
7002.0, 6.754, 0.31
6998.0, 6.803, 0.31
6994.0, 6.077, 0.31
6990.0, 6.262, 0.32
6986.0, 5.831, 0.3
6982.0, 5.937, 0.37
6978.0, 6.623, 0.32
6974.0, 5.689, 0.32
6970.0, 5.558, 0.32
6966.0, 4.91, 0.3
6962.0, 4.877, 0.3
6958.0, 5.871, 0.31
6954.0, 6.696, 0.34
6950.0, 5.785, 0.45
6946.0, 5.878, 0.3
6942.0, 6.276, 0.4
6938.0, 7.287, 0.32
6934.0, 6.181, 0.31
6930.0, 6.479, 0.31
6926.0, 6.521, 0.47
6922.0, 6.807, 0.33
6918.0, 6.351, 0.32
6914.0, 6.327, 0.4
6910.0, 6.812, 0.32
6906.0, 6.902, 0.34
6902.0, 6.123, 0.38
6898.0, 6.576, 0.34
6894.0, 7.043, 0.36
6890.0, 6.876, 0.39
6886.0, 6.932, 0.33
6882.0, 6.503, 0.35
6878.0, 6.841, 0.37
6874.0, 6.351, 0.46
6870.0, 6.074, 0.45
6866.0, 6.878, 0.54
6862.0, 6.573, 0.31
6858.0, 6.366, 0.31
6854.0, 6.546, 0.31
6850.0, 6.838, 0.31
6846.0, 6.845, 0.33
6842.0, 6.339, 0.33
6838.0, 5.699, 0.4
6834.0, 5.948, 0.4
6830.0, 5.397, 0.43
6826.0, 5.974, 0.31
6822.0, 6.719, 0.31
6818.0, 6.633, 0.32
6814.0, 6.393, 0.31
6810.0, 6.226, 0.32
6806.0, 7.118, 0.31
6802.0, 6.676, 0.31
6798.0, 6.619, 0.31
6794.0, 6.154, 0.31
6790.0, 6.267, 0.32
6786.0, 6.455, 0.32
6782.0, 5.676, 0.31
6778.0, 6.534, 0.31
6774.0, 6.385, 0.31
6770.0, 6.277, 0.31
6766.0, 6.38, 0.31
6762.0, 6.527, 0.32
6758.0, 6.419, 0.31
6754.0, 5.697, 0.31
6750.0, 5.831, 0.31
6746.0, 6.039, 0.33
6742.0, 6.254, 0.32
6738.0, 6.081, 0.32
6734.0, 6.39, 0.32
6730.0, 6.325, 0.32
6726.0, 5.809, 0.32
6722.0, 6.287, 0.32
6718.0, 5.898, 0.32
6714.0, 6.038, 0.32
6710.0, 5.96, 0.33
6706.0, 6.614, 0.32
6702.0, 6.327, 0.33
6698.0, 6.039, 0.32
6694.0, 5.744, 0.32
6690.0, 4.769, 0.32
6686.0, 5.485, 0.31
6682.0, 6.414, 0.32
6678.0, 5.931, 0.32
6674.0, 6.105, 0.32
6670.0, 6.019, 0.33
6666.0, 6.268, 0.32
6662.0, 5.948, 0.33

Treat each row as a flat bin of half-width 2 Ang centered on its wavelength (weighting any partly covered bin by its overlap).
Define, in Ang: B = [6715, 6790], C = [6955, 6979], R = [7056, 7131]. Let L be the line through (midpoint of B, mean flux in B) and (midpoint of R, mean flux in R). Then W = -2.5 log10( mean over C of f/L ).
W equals 0.12 mag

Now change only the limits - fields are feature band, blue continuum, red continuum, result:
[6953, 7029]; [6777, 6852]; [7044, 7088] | 0.043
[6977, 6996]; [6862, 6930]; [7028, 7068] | 0.064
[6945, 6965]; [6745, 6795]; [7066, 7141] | 0.091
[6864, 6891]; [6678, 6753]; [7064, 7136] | -0.084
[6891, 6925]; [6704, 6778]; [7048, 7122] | -0.060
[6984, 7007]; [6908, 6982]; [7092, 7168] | -0.028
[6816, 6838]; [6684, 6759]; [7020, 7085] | 0.006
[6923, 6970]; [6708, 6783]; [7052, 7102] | 0.037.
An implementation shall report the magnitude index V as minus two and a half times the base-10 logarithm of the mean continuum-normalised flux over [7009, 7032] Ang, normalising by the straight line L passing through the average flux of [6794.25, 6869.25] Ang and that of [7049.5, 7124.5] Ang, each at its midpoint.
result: -0.03 mag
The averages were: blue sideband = 6.42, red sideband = 6.35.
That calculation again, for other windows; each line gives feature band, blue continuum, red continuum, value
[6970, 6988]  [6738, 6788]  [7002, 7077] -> 0.08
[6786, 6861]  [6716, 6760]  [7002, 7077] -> -0.03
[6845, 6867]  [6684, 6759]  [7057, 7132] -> -0.09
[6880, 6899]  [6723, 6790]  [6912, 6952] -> -0.08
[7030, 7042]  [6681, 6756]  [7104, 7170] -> 0.02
